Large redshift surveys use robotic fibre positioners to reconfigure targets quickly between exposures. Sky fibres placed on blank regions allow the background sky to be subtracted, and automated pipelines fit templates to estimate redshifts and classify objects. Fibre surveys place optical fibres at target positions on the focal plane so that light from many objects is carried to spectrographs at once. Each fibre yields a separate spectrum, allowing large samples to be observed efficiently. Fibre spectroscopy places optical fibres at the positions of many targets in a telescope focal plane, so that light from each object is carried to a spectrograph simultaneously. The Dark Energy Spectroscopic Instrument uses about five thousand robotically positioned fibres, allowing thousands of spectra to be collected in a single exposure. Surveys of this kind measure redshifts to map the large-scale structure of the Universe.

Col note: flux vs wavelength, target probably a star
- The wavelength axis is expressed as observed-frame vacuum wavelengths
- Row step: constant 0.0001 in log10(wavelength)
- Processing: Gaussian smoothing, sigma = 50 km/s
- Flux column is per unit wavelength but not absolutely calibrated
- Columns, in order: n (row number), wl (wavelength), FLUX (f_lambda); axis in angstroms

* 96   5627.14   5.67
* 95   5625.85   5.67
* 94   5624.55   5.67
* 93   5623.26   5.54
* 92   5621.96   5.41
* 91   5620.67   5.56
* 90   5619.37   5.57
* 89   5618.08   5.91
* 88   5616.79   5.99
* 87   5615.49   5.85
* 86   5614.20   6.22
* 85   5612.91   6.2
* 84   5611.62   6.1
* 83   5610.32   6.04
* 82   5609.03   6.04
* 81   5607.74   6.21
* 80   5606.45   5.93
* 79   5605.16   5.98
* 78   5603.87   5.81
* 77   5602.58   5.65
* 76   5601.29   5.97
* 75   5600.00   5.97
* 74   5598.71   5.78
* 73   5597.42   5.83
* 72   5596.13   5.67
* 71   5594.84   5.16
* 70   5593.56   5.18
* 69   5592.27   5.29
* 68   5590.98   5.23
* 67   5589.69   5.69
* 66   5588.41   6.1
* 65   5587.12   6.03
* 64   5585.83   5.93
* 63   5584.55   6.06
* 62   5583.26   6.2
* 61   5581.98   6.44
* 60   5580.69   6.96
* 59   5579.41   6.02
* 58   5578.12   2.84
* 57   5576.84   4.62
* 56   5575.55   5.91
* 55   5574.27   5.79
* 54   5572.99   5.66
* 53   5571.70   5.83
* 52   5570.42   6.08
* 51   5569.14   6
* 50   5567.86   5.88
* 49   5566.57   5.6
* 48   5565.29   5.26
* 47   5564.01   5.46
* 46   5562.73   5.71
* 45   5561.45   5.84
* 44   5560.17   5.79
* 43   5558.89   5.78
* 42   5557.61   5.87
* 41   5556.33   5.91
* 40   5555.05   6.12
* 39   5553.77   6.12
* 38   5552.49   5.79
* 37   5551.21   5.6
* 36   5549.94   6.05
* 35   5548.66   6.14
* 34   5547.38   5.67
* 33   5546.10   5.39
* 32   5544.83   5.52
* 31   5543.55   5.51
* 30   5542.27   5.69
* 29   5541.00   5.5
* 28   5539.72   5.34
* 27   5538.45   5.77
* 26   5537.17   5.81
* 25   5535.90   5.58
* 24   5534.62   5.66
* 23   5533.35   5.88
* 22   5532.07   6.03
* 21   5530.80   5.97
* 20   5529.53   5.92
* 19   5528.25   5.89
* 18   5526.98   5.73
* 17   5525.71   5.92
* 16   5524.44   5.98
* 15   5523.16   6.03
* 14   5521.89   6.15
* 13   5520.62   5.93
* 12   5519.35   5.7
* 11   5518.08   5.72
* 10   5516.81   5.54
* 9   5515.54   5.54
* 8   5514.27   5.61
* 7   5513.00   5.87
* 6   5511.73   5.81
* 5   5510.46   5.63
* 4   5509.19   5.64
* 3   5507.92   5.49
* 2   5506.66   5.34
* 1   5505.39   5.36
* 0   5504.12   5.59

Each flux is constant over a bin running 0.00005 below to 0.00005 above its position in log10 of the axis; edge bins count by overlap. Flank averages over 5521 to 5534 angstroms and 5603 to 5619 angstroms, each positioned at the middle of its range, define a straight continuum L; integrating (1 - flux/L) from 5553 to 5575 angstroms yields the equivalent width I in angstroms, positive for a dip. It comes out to 0.6 angstroms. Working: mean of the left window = 5.95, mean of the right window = 6.01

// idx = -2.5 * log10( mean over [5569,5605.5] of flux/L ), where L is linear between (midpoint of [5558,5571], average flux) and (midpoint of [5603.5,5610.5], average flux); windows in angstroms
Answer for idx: 0.03 mag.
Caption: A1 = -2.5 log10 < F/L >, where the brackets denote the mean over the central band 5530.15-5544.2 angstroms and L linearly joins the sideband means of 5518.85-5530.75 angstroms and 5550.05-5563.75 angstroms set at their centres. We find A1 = 0.04 mag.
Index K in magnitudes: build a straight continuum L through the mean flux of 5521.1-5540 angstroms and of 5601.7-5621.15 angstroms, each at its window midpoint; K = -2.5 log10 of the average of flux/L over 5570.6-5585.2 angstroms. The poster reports 0.04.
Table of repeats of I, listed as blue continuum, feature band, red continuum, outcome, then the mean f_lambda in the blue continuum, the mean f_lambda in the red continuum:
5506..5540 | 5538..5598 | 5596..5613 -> 1.66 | 5.76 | 5.94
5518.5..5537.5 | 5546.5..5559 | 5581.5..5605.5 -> -0.13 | 5.88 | 5.78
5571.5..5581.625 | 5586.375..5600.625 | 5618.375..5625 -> -0.34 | 5.46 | 5.57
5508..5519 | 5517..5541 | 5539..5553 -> -0.68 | 5.66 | 5.66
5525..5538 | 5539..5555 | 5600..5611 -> 0.42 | 5.84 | 5.95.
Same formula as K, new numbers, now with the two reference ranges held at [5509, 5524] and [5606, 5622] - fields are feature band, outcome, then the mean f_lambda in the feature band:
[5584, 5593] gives 0.03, 5.75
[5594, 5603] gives 0.04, 5.71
